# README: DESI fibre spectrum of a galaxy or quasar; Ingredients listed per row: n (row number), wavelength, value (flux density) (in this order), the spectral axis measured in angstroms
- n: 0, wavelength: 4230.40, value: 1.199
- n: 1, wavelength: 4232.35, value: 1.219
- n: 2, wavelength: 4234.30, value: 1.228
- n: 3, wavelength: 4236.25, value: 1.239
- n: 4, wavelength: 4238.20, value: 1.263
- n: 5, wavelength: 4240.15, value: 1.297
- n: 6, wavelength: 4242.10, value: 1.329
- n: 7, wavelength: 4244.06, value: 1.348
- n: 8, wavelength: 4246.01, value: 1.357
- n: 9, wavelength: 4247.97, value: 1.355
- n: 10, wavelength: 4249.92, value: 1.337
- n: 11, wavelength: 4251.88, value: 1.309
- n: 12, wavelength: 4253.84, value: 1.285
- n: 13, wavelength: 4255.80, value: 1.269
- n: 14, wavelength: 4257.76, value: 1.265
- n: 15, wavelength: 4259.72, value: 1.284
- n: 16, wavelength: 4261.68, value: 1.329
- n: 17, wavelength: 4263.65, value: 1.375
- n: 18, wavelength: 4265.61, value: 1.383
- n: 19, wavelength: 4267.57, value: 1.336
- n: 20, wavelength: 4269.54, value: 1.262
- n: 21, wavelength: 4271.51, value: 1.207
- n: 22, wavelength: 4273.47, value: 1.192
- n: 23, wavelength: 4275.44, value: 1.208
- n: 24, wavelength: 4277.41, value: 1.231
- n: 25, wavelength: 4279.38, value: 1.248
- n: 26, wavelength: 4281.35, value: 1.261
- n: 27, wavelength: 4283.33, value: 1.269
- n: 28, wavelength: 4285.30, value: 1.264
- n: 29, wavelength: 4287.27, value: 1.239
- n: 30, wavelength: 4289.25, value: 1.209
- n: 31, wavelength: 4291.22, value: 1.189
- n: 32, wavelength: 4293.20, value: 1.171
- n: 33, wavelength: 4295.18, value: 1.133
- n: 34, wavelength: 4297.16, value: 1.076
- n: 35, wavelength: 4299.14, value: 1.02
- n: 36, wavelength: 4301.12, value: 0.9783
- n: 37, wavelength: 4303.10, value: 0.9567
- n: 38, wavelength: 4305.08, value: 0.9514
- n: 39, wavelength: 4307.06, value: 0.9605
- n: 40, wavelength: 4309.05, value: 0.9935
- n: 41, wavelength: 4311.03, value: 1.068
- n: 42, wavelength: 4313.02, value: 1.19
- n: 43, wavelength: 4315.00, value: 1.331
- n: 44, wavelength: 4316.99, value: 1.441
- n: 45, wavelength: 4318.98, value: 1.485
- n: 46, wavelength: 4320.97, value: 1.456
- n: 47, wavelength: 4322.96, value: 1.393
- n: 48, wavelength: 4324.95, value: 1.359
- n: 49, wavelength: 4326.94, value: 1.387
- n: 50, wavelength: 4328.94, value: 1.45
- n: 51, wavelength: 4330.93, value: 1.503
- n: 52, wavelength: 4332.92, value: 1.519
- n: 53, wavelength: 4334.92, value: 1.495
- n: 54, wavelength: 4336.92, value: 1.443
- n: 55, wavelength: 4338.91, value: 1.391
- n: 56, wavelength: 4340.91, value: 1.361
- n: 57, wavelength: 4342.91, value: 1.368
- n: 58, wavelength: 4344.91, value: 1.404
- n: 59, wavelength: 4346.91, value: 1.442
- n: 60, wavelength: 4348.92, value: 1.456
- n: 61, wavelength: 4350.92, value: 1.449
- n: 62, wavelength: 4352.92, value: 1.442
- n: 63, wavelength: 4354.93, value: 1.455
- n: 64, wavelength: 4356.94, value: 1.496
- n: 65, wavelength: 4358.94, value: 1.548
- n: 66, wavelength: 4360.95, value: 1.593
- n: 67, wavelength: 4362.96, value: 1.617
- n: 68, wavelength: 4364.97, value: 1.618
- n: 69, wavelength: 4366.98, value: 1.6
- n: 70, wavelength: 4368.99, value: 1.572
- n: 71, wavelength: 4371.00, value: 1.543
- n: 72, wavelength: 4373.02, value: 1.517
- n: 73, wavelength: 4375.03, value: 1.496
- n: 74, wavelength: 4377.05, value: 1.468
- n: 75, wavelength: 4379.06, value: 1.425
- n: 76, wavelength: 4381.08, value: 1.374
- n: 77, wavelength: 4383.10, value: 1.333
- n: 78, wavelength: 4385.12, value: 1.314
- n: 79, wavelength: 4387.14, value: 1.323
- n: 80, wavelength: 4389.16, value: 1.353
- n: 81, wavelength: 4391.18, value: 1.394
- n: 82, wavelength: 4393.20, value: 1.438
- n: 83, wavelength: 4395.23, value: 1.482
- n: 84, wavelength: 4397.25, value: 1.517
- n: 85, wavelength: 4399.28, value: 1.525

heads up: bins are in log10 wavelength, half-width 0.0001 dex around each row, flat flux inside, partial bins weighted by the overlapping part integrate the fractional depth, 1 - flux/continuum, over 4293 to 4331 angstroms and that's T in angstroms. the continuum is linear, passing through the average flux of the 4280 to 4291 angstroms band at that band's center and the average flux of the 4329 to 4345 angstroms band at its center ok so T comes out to 3.9 angstroms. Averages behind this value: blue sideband 1.24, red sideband 1.44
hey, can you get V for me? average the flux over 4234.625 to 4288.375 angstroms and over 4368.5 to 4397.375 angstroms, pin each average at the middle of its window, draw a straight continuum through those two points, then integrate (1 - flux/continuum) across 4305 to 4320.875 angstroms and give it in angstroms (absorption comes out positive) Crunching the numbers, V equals 1.67 angstroms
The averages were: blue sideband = 1.29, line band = 1.21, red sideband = 1.43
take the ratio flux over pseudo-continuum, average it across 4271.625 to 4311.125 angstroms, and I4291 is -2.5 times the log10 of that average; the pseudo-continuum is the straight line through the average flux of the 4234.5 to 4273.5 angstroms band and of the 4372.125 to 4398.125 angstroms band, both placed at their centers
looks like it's 0.177 mag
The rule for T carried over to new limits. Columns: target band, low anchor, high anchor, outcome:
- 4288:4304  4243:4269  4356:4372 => 3.63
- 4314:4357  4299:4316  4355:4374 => -4.59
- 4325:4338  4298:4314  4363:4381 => -2.63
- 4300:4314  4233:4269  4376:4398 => 3.46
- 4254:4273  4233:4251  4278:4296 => -0.49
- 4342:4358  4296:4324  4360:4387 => -0.81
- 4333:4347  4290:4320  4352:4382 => -0.74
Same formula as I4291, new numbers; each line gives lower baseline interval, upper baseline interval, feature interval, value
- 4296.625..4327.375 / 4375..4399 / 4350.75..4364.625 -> -0.15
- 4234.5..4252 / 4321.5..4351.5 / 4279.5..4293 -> 0.11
